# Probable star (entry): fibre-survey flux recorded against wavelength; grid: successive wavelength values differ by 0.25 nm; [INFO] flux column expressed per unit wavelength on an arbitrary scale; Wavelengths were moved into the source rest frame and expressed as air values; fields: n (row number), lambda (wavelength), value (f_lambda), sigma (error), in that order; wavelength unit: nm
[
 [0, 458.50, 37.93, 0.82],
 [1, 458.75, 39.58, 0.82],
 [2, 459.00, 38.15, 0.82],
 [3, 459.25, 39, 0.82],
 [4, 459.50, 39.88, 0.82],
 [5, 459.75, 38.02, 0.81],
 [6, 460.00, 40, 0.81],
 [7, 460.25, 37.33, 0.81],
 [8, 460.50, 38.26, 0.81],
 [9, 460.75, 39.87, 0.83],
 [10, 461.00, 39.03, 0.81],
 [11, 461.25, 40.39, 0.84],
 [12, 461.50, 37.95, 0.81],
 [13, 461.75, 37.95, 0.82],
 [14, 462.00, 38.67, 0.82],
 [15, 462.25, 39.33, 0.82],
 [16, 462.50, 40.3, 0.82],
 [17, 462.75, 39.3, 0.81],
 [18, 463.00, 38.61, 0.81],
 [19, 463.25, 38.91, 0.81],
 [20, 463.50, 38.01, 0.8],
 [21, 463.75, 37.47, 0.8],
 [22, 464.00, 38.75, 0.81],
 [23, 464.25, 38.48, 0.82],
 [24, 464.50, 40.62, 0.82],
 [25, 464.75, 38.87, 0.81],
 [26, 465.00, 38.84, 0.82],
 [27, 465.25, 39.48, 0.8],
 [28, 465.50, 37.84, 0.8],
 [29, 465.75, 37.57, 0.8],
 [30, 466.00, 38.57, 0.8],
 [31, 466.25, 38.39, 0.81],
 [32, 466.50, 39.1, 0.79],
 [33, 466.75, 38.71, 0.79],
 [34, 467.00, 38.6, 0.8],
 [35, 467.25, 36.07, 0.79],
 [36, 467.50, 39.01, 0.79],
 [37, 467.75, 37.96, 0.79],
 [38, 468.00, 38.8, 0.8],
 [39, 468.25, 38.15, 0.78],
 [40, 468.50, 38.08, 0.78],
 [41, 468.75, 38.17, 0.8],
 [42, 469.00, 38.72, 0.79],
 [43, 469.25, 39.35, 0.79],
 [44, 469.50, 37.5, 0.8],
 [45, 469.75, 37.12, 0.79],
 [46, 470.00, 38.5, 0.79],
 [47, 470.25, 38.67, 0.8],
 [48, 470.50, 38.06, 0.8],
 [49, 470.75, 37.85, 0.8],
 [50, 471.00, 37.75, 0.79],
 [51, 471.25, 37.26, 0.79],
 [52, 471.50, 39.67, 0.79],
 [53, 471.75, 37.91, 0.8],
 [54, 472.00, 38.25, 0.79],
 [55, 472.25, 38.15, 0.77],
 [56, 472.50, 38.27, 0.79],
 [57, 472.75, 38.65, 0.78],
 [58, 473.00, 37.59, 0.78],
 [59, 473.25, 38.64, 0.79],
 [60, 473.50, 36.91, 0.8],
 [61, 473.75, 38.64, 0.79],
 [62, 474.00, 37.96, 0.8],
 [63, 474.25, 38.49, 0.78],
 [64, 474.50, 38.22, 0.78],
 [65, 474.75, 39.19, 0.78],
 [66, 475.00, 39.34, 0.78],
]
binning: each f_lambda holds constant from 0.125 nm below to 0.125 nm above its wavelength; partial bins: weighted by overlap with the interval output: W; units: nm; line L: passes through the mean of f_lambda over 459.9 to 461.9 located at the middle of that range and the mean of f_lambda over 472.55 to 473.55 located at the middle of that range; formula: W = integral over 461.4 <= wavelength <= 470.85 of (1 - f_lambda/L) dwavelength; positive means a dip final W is 0.00 nm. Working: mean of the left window 38.8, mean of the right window 38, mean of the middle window 38.5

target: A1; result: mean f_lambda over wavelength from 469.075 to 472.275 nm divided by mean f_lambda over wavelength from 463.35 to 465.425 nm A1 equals 0.98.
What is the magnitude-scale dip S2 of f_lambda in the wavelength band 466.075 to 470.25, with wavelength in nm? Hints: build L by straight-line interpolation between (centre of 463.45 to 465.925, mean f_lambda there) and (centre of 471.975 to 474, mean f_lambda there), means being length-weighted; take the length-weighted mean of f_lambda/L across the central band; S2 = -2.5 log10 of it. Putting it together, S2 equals 0.00 mag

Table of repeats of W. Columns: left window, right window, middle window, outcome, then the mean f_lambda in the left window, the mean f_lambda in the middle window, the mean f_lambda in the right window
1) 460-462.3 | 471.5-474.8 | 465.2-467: 0.00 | 38.8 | 38.5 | 38.3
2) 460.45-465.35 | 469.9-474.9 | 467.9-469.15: 0.00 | 39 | 38.4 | 38.2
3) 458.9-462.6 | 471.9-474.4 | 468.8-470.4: 0.00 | 38.9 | 38.3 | 38.2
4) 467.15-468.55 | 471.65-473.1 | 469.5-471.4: 0.01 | 38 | 37.9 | 38.2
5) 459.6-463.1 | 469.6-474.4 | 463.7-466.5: 0.00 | 38.9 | 38.7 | 38.1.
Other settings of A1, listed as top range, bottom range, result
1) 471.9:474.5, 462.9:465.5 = 0.98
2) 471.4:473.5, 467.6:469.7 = 1.00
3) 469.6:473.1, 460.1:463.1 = 0.98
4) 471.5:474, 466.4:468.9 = 1.00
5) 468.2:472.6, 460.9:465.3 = 0.98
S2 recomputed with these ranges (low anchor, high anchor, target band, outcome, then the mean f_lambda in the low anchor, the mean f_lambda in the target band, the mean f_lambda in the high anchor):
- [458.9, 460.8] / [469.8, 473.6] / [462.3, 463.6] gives -0.01 mag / 38.8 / 39.1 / 38.1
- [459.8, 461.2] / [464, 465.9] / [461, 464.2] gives 0.00 mag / 38.9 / 38.8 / 38.8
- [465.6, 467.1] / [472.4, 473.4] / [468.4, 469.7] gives 0.00 mag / 38.5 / 38.3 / 38.3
